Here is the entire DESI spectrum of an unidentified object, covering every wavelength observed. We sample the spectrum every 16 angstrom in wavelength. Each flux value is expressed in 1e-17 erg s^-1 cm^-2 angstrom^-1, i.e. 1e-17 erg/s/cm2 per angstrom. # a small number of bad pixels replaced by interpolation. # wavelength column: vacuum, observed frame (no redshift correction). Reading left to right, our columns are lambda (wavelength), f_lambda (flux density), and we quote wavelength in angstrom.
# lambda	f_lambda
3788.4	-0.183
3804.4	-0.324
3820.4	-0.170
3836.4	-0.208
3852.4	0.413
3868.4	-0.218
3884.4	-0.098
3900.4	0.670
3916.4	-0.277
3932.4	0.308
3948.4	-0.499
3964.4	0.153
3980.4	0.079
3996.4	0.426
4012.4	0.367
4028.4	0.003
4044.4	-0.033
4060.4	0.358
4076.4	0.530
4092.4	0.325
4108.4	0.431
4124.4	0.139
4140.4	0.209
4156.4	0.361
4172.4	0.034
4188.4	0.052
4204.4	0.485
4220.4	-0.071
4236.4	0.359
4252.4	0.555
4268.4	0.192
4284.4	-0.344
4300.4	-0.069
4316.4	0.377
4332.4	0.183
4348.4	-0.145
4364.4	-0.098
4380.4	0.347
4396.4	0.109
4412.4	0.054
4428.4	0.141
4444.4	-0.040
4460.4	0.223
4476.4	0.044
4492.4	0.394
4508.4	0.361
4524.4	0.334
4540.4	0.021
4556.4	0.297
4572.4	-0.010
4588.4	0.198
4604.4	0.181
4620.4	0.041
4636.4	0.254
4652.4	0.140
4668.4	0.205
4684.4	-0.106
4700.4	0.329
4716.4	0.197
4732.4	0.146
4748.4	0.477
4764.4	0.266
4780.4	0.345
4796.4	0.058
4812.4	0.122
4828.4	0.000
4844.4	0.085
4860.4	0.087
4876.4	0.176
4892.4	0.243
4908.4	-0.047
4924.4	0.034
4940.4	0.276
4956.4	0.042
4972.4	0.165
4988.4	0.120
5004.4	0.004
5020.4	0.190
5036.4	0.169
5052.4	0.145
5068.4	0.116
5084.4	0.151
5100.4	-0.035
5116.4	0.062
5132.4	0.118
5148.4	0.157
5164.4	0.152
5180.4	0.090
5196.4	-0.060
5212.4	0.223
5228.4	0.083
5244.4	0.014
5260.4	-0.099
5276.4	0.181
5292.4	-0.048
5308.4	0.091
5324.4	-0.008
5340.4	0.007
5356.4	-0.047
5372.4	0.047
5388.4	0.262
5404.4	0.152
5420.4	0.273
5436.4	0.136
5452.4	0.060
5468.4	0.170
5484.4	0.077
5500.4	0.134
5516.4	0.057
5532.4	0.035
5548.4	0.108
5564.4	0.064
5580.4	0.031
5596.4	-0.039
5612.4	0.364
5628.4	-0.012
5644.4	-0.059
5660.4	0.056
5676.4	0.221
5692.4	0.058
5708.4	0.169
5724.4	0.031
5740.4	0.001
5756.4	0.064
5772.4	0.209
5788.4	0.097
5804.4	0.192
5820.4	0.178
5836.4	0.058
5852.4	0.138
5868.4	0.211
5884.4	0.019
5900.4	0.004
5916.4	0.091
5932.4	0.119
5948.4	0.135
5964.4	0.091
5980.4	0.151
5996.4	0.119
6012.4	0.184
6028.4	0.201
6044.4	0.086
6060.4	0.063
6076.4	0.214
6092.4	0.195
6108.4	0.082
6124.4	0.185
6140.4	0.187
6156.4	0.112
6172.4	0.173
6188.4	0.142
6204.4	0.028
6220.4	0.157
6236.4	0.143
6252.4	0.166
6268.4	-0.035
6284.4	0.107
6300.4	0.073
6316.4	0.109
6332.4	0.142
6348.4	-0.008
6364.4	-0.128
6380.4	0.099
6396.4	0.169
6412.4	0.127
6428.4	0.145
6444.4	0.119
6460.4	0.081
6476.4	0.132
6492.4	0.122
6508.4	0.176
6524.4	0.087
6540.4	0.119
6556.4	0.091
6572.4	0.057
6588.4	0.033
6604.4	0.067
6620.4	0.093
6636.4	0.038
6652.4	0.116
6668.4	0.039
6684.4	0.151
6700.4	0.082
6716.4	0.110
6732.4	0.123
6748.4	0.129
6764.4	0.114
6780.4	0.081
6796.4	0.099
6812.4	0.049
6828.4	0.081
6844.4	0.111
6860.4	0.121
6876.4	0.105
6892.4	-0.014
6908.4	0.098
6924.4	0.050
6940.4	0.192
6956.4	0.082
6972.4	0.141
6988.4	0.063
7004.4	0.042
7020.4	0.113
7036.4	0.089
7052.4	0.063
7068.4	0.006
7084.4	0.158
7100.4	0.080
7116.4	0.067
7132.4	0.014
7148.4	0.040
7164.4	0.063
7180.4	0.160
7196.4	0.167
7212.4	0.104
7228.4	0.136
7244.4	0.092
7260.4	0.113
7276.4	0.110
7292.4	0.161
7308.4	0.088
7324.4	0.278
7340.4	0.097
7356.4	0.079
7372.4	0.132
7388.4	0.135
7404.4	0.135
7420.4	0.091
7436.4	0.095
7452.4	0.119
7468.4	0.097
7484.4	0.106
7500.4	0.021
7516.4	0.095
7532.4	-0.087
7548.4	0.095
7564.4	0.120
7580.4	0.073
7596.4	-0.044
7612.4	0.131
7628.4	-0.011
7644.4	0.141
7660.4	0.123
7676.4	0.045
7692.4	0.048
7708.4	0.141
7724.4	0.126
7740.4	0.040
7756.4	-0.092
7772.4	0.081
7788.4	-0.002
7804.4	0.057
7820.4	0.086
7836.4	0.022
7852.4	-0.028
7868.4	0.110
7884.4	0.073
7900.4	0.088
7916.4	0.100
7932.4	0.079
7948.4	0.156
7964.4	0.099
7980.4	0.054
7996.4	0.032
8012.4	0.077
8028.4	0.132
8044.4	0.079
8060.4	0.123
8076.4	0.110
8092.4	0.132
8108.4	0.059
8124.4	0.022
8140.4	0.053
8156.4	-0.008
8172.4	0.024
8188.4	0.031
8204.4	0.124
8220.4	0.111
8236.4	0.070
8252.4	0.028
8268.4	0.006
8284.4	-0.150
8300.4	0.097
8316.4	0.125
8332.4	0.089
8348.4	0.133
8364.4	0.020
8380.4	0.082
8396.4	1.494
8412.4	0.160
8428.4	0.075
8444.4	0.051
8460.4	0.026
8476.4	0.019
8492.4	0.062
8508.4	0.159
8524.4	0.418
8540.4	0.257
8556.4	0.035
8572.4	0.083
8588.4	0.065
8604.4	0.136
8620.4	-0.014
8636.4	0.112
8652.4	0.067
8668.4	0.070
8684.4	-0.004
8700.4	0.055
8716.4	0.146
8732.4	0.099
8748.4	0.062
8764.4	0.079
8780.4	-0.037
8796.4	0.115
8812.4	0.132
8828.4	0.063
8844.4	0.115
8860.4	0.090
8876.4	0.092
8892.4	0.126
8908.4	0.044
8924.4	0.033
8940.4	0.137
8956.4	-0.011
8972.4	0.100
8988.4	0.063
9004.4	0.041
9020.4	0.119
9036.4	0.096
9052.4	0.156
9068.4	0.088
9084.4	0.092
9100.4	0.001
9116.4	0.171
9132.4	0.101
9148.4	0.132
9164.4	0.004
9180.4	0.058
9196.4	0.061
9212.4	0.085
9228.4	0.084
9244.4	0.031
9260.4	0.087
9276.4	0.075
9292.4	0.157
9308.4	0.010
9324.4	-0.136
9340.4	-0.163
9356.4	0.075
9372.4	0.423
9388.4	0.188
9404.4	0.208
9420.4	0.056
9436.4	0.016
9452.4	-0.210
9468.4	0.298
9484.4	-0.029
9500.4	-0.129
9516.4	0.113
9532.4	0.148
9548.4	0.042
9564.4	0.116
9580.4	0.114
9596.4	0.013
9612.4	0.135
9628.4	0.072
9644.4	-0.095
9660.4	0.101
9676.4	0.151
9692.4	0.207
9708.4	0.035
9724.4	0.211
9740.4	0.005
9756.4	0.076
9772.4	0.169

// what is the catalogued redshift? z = 1.29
